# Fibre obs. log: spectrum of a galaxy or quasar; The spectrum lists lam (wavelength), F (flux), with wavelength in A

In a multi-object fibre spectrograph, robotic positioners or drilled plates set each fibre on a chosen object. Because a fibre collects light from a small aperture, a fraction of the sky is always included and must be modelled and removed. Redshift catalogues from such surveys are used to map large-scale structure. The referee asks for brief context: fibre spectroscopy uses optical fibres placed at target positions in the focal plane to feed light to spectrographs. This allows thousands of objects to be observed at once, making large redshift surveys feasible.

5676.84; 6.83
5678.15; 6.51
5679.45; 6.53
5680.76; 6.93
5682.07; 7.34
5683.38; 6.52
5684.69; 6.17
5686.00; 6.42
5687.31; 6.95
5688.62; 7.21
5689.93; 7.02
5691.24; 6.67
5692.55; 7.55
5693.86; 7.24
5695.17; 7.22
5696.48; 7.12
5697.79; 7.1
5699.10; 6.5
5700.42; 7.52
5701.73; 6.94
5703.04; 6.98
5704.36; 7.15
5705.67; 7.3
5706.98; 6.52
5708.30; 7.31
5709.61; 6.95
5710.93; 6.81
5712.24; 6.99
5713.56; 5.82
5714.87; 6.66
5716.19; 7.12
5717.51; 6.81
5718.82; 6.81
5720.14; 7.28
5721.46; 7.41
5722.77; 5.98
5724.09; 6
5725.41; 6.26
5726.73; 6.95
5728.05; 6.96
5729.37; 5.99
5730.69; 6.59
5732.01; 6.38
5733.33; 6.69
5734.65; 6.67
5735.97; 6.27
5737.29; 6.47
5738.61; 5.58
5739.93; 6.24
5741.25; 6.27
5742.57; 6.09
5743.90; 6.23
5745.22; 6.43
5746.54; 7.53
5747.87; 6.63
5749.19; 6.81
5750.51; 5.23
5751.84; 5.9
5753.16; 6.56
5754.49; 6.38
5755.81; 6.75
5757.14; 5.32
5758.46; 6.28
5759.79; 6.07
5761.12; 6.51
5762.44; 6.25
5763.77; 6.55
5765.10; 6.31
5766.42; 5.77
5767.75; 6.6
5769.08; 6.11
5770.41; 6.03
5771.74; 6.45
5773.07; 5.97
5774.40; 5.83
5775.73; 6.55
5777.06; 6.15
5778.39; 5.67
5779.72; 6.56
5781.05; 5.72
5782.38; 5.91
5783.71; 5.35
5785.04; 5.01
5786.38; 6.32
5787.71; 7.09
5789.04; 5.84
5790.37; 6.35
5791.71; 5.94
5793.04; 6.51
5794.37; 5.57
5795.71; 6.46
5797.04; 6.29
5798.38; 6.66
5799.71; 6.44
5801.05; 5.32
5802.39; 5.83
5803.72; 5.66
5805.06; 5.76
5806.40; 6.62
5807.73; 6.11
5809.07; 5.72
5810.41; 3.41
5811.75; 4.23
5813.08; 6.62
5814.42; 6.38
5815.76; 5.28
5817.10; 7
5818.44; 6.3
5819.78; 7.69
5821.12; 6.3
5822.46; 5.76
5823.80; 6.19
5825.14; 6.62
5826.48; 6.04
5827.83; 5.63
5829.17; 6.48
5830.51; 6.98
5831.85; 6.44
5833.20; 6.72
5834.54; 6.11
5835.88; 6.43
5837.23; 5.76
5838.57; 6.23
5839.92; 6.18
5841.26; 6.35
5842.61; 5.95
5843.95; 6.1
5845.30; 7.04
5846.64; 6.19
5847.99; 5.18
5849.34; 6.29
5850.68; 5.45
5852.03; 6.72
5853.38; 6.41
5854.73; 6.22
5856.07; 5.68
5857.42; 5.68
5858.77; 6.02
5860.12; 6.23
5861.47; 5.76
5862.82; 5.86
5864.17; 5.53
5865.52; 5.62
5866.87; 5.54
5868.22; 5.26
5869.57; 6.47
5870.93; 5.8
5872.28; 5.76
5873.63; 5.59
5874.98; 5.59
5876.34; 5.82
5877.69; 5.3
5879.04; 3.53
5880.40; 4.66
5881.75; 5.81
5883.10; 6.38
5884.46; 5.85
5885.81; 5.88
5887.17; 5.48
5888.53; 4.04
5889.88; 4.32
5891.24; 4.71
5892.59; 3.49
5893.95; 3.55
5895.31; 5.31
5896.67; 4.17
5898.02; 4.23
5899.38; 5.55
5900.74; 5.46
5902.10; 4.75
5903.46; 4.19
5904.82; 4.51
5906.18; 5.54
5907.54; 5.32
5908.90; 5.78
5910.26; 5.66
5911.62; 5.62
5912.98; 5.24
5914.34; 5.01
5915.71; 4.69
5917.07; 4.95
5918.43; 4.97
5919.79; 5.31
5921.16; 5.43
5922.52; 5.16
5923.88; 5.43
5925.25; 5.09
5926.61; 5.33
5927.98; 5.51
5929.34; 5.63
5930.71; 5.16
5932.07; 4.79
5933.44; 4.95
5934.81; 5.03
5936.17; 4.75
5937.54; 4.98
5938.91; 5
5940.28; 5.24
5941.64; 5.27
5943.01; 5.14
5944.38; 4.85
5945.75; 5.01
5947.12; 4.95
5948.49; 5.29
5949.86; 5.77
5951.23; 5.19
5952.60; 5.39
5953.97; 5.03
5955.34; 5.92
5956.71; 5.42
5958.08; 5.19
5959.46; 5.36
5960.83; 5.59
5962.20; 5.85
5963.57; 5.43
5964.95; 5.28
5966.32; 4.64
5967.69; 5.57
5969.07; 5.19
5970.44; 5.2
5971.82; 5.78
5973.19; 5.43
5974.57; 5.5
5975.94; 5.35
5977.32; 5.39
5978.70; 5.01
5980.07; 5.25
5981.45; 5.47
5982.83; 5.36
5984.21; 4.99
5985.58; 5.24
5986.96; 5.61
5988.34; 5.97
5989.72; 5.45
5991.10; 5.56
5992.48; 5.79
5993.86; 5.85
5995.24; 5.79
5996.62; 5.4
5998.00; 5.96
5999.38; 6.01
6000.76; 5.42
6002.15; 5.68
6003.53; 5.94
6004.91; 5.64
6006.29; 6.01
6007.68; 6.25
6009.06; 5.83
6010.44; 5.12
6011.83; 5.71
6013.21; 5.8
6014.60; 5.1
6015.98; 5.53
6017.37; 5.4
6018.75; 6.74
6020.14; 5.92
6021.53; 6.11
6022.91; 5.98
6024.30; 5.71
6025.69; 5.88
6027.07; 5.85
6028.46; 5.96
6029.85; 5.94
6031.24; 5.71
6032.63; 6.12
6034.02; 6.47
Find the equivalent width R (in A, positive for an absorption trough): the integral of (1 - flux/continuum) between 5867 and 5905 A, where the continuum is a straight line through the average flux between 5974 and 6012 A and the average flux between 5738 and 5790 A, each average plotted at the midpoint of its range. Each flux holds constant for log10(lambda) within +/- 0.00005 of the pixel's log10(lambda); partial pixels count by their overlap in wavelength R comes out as 5.2 A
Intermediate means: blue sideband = 6.18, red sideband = 5.59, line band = 5.07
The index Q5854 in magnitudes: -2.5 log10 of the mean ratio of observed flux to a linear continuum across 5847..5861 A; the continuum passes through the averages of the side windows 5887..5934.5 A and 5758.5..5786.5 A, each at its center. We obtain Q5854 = -0.11 mag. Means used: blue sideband 6.08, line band 5.99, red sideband 4.98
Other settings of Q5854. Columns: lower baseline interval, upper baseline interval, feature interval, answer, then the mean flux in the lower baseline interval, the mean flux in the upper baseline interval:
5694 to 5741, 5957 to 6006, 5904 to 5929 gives 0.11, 6.73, 5.49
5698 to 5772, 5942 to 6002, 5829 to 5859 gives -0.03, 6.52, 5.42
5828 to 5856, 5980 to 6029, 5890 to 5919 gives 0.23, 6.24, 5.71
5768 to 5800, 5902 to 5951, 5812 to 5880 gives -0.06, 6.12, 5.15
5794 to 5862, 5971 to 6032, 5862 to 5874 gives 0.05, 6.09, 5.67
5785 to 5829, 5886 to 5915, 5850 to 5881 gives -0.07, 6.05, 4.87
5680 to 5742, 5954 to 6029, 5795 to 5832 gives 0.04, 6.76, 5.59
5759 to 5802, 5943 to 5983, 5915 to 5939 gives 0.07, 6.13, 5.33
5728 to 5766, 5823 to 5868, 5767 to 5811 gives 0.04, 6.33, 6.1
